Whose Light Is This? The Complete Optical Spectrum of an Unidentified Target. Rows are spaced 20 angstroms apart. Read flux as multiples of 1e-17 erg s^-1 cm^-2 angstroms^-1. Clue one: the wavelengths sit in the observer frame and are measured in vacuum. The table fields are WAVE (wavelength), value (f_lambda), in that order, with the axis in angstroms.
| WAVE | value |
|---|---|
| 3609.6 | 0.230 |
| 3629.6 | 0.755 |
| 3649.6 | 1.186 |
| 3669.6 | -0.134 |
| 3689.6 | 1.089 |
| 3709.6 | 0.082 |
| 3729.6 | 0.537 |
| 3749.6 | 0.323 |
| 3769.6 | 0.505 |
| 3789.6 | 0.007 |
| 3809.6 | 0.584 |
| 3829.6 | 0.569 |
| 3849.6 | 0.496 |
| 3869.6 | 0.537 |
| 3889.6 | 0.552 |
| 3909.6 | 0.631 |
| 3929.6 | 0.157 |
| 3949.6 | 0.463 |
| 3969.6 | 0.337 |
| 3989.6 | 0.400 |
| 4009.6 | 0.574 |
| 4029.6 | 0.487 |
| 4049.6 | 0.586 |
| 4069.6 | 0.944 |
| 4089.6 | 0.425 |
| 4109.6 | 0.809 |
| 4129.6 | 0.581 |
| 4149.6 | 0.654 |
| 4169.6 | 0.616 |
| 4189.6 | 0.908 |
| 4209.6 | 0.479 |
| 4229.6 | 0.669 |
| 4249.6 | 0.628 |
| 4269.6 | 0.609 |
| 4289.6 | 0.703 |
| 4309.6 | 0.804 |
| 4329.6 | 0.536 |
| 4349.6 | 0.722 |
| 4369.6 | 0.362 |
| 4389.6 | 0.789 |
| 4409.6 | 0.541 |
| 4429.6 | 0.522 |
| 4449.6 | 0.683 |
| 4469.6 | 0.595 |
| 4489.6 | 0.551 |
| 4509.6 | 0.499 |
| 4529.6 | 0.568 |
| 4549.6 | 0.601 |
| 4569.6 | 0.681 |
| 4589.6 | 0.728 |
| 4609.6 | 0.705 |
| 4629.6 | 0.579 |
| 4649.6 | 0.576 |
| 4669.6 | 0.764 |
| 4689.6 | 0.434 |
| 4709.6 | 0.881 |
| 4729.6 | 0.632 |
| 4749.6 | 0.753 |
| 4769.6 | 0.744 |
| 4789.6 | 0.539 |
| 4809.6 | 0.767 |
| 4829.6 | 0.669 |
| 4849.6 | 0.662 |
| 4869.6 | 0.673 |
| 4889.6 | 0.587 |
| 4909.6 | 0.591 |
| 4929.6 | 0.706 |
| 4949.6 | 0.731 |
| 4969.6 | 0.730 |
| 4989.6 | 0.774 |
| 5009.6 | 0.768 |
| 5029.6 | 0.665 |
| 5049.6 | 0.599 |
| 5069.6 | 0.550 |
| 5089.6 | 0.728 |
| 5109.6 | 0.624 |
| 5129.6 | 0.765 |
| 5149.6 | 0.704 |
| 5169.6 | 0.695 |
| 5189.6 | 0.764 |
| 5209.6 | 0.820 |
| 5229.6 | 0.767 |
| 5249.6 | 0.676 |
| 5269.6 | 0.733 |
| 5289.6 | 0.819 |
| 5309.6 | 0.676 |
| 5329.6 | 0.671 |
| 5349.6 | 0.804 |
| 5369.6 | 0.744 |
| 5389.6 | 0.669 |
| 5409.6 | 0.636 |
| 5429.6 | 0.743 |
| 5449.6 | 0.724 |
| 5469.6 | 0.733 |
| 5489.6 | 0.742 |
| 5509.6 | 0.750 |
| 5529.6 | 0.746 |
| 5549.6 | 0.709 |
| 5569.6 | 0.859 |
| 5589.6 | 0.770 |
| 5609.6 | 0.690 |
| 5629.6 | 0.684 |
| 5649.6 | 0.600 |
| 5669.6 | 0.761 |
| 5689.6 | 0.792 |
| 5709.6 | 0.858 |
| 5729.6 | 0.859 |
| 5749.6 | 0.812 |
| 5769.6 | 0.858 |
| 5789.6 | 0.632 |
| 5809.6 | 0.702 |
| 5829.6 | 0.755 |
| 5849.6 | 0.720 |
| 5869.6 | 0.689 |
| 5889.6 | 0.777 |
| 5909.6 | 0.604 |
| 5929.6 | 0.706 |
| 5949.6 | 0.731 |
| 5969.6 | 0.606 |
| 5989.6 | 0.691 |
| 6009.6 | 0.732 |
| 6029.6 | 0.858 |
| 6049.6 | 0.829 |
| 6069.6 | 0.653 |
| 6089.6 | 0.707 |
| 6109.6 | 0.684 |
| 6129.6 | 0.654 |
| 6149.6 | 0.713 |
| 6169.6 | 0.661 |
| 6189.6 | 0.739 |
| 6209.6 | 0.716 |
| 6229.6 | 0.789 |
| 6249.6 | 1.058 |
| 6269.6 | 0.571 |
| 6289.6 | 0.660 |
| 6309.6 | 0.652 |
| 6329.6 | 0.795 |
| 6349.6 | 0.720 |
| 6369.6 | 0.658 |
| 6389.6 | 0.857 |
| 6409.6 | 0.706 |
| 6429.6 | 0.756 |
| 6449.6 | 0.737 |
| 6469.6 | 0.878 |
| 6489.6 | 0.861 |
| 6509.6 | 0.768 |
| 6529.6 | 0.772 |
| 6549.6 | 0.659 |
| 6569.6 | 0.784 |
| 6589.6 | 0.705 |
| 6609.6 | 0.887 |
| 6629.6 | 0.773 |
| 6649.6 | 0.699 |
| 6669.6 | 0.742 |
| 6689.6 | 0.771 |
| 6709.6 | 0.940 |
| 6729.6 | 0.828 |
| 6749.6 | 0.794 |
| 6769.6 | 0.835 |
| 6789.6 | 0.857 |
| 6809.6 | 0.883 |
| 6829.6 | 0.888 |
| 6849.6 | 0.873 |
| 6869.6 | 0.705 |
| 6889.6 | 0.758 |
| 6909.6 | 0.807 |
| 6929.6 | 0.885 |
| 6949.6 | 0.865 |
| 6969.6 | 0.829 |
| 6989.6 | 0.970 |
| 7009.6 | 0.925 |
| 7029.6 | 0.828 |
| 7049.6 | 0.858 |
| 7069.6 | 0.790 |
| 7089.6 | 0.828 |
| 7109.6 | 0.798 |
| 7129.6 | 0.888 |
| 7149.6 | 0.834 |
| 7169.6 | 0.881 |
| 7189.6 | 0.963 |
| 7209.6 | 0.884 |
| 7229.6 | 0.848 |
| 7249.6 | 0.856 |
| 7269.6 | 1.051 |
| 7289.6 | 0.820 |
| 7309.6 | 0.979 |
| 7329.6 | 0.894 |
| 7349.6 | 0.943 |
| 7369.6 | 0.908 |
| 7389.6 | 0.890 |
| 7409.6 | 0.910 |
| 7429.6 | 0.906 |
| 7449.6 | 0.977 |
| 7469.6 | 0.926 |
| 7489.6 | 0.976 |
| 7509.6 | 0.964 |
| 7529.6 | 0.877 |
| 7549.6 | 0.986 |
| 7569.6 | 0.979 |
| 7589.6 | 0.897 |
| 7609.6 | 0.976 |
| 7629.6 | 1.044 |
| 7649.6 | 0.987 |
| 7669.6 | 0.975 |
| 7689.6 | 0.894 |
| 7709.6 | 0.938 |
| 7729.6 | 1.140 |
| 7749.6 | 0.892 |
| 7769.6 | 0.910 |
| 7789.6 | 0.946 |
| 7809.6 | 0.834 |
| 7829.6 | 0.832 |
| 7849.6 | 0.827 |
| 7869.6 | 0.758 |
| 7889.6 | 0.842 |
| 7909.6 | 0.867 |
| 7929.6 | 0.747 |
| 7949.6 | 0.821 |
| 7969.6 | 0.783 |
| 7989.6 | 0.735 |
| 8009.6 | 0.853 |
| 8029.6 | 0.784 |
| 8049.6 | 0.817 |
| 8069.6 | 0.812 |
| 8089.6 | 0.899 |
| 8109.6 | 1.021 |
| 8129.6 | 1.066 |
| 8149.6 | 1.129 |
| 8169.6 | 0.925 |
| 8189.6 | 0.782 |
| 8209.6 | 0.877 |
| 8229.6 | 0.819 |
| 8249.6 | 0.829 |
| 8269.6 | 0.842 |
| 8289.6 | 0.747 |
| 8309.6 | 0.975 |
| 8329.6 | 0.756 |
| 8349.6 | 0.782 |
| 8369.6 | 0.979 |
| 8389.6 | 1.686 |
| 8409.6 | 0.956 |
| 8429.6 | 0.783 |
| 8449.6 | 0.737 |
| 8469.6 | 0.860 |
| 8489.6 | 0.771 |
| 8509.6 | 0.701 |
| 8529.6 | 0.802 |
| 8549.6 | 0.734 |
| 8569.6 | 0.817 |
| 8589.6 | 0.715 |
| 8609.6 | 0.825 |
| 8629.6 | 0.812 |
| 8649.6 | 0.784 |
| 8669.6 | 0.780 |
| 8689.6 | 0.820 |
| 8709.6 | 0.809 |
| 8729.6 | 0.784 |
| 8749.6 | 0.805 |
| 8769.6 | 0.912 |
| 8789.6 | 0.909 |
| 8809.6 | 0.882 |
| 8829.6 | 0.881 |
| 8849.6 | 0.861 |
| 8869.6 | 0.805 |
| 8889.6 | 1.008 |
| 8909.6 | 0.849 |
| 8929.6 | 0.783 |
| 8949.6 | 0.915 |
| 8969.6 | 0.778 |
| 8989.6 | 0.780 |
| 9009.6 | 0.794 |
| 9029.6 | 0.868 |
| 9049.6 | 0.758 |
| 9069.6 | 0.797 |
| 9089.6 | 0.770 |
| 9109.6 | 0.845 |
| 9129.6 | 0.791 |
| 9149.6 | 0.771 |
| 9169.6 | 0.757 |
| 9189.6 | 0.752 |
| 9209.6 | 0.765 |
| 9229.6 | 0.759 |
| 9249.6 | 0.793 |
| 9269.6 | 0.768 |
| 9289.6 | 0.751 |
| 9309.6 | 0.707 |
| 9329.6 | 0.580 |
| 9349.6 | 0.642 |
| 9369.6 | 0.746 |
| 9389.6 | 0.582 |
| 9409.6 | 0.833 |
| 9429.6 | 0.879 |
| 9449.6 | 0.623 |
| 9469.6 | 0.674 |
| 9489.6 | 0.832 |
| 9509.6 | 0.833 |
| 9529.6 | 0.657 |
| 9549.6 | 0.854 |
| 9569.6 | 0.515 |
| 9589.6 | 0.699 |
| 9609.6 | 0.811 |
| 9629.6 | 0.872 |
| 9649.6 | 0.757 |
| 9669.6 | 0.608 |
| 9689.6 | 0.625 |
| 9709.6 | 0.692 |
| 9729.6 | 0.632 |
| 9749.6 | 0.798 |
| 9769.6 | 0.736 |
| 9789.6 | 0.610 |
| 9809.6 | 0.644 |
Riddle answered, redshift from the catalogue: 0.675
